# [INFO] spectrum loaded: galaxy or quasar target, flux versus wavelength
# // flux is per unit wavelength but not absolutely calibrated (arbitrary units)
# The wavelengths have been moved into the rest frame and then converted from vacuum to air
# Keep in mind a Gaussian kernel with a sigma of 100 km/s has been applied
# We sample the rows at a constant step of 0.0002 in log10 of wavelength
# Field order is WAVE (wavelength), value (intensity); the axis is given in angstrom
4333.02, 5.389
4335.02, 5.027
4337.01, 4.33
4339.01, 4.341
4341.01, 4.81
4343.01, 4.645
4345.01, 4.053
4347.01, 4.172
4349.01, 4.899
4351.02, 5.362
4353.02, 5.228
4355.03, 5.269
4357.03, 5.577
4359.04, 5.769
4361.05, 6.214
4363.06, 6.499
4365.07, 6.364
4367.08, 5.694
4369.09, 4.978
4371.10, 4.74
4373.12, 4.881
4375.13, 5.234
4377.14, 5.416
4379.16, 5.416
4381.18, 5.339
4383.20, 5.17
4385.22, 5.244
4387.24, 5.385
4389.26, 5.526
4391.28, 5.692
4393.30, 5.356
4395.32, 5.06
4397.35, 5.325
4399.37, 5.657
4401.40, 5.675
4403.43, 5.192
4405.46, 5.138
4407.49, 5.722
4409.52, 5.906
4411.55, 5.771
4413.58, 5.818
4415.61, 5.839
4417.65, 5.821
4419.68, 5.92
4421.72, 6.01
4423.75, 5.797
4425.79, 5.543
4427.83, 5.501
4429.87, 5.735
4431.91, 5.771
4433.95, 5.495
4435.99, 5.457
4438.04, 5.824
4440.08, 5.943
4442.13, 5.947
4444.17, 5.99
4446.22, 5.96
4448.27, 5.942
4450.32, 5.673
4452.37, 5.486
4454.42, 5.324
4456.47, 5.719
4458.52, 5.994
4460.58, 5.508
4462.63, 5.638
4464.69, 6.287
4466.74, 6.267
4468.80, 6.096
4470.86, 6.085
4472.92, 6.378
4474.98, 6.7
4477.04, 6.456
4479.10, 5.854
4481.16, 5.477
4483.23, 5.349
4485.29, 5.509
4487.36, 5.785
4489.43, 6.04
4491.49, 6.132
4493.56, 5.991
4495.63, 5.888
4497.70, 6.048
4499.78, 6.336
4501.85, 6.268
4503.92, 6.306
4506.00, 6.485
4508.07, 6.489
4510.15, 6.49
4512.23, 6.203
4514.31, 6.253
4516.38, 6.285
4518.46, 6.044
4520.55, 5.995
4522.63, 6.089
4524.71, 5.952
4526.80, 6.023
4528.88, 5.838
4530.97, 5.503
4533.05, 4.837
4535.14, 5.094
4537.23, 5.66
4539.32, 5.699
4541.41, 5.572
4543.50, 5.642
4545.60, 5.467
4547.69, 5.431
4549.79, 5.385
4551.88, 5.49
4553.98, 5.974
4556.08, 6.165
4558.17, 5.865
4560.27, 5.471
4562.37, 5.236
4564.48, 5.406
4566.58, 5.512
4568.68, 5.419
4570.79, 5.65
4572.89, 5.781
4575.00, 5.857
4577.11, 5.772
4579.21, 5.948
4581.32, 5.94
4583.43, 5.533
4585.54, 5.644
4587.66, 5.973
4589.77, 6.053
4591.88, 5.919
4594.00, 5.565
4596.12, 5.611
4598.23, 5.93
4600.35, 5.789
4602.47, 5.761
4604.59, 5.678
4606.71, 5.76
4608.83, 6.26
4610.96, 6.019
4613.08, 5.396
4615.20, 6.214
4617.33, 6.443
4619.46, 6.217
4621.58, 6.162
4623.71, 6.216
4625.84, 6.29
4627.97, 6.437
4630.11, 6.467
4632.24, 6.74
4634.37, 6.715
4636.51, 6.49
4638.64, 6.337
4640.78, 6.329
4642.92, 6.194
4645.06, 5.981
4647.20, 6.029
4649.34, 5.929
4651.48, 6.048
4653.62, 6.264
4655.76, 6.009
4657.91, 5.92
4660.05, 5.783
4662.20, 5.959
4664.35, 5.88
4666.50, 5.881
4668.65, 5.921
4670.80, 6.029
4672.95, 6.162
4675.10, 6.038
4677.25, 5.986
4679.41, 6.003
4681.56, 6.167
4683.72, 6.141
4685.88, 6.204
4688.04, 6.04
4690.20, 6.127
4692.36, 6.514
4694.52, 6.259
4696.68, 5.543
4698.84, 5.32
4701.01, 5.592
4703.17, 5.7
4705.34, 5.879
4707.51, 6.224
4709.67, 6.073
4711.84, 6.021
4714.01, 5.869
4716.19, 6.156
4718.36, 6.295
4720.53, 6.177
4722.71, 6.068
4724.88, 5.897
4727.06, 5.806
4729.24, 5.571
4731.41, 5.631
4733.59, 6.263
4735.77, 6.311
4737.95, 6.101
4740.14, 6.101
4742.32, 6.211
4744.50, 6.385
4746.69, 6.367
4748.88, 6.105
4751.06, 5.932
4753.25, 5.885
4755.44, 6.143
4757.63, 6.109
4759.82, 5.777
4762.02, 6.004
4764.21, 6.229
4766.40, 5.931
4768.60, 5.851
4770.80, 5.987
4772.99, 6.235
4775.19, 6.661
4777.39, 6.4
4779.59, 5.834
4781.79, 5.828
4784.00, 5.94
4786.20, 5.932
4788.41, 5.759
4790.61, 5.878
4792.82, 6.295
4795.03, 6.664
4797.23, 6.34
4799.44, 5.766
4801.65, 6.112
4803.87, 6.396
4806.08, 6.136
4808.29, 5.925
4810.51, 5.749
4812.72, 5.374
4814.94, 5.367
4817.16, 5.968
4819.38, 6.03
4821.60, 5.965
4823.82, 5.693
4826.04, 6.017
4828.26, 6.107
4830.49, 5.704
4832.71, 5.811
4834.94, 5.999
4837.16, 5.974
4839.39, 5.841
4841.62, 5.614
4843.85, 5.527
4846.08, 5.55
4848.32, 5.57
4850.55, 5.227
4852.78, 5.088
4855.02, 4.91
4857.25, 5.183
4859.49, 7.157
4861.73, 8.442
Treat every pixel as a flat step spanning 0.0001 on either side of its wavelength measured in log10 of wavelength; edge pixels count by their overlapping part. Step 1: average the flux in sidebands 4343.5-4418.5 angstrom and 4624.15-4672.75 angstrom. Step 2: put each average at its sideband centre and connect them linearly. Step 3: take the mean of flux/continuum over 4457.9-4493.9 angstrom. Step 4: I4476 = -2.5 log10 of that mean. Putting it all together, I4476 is -0.06 mag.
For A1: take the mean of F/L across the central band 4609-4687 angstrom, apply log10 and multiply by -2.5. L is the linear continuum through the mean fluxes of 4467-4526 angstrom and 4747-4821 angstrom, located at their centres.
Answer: -0.01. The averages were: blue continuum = 6.11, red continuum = 6.02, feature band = 6.14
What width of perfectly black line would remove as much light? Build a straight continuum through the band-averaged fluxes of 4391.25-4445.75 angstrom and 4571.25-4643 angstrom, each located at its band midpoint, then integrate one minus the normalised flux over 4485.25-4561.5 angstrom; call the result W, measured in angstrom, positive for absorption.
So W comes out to -0.2 angstrom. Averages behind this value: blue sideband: 5.67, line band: 5.89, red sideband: 6.04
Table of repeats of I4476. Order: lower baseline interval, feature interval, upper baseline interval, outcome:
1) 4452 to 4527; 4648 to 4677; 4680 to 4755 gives 0.01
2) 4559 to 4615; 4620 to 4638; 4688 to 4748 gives -0.11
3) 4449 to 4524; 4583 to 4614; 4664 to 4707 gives 0.04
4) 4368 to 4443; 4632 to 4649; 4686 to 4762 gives -0.08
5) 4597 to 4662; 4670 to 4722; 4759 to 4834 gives 0.01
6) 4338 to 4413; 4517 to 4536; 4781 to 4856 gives -0.05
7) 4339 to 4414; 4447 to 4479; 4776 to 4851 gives -0.10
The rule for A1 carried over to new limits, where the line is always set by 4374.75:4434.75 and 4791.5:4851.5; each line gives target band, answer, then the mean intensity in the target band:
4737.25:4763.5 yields -0.05 mag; 6.09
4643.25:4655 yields -0.06 mag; 6.06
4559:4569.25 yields 0.05 mag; 5.42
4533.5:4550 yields 0.04 mag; 5.47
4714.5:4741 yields -0.04 mag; 6.03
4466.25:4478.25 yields -0.13 mag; 6.33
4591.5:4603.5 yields -0.01 mag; 5.75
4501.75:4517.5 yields -0.13 mag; 6.35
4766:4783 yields -0.05 mag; 6.09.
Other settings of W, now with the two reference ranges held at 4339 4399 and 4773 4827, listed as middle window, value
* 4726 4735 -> 0.1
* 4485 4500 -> -1.3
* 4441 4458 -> -1.1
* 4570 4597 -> -0.7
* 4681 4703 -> -0.6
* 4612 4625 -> -0.9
